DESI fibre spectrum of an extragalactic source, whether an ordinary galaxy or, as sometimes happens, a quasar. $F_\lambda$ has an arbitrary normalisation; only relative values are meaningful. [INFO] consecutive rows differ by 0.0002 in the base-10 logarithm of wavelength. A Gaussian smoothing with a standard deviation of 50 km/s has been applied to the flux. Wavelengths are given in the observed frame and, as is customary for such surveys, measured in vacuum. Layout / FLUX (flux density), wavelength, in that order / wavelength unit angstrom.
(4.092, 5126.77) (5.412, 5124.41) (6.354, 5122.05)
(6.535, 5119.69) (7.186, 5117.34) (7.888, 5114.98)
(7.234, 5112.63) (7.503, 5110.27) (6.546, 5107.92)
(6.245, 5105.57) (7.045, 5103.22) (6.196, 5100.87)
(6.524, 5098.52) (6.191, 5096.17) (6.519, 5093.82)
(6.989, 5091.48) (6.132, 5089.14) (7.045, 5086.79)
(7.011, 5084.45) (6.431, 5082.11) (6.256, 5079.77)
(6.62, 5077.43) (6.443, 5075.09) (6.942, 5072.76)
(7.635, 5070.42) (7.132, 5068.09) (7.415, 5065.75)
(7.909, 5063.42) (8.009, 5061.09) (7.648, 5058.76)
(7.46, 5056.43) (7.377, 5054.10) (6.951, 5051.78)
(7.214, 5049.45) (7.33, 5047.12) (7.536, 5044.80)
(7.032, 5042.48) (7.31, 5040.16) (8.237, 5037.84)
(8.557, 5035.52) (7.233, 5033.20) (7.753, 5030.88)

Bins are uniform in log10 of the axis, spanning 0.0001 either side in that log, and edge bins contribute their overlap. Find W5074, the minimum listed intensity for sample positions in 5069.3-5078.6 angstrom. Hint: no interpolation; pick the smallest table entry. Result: 6.443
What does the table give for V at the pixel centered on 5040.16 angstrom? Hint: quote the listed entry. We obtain 7.31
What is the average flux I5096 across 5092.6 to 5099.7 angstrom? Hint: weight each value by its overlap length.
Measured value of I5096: 6.41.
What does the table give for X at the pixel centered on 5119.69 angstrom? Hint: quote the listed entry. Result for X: 6.535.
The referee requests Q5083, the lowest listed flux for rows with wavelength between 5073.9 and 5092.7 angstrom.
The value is 6.132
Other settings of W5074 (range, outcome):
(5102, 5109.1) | 6.245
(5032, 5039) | 7.233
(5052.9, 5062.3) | 7.377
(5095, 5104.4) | 6.191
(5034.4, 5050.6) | 7.032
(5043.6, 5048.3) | 7.33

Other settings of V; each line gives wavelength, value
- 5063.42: 7.909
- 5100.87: 6.196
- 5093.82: 6.519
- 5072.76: 6.942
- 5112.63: 7.234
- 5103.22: 7.045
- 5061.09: 8.009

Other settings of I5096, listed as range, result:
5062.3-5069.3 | 7.48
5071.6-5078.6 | 6.67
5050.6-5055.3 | 7.17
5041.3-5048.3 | 7.3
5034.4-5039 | 8.4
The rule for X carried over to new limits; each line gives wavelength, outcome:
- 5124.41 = 5.412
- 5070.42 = 7.635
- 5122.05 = 6.354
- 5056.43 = 7.46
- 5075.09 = 6.443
